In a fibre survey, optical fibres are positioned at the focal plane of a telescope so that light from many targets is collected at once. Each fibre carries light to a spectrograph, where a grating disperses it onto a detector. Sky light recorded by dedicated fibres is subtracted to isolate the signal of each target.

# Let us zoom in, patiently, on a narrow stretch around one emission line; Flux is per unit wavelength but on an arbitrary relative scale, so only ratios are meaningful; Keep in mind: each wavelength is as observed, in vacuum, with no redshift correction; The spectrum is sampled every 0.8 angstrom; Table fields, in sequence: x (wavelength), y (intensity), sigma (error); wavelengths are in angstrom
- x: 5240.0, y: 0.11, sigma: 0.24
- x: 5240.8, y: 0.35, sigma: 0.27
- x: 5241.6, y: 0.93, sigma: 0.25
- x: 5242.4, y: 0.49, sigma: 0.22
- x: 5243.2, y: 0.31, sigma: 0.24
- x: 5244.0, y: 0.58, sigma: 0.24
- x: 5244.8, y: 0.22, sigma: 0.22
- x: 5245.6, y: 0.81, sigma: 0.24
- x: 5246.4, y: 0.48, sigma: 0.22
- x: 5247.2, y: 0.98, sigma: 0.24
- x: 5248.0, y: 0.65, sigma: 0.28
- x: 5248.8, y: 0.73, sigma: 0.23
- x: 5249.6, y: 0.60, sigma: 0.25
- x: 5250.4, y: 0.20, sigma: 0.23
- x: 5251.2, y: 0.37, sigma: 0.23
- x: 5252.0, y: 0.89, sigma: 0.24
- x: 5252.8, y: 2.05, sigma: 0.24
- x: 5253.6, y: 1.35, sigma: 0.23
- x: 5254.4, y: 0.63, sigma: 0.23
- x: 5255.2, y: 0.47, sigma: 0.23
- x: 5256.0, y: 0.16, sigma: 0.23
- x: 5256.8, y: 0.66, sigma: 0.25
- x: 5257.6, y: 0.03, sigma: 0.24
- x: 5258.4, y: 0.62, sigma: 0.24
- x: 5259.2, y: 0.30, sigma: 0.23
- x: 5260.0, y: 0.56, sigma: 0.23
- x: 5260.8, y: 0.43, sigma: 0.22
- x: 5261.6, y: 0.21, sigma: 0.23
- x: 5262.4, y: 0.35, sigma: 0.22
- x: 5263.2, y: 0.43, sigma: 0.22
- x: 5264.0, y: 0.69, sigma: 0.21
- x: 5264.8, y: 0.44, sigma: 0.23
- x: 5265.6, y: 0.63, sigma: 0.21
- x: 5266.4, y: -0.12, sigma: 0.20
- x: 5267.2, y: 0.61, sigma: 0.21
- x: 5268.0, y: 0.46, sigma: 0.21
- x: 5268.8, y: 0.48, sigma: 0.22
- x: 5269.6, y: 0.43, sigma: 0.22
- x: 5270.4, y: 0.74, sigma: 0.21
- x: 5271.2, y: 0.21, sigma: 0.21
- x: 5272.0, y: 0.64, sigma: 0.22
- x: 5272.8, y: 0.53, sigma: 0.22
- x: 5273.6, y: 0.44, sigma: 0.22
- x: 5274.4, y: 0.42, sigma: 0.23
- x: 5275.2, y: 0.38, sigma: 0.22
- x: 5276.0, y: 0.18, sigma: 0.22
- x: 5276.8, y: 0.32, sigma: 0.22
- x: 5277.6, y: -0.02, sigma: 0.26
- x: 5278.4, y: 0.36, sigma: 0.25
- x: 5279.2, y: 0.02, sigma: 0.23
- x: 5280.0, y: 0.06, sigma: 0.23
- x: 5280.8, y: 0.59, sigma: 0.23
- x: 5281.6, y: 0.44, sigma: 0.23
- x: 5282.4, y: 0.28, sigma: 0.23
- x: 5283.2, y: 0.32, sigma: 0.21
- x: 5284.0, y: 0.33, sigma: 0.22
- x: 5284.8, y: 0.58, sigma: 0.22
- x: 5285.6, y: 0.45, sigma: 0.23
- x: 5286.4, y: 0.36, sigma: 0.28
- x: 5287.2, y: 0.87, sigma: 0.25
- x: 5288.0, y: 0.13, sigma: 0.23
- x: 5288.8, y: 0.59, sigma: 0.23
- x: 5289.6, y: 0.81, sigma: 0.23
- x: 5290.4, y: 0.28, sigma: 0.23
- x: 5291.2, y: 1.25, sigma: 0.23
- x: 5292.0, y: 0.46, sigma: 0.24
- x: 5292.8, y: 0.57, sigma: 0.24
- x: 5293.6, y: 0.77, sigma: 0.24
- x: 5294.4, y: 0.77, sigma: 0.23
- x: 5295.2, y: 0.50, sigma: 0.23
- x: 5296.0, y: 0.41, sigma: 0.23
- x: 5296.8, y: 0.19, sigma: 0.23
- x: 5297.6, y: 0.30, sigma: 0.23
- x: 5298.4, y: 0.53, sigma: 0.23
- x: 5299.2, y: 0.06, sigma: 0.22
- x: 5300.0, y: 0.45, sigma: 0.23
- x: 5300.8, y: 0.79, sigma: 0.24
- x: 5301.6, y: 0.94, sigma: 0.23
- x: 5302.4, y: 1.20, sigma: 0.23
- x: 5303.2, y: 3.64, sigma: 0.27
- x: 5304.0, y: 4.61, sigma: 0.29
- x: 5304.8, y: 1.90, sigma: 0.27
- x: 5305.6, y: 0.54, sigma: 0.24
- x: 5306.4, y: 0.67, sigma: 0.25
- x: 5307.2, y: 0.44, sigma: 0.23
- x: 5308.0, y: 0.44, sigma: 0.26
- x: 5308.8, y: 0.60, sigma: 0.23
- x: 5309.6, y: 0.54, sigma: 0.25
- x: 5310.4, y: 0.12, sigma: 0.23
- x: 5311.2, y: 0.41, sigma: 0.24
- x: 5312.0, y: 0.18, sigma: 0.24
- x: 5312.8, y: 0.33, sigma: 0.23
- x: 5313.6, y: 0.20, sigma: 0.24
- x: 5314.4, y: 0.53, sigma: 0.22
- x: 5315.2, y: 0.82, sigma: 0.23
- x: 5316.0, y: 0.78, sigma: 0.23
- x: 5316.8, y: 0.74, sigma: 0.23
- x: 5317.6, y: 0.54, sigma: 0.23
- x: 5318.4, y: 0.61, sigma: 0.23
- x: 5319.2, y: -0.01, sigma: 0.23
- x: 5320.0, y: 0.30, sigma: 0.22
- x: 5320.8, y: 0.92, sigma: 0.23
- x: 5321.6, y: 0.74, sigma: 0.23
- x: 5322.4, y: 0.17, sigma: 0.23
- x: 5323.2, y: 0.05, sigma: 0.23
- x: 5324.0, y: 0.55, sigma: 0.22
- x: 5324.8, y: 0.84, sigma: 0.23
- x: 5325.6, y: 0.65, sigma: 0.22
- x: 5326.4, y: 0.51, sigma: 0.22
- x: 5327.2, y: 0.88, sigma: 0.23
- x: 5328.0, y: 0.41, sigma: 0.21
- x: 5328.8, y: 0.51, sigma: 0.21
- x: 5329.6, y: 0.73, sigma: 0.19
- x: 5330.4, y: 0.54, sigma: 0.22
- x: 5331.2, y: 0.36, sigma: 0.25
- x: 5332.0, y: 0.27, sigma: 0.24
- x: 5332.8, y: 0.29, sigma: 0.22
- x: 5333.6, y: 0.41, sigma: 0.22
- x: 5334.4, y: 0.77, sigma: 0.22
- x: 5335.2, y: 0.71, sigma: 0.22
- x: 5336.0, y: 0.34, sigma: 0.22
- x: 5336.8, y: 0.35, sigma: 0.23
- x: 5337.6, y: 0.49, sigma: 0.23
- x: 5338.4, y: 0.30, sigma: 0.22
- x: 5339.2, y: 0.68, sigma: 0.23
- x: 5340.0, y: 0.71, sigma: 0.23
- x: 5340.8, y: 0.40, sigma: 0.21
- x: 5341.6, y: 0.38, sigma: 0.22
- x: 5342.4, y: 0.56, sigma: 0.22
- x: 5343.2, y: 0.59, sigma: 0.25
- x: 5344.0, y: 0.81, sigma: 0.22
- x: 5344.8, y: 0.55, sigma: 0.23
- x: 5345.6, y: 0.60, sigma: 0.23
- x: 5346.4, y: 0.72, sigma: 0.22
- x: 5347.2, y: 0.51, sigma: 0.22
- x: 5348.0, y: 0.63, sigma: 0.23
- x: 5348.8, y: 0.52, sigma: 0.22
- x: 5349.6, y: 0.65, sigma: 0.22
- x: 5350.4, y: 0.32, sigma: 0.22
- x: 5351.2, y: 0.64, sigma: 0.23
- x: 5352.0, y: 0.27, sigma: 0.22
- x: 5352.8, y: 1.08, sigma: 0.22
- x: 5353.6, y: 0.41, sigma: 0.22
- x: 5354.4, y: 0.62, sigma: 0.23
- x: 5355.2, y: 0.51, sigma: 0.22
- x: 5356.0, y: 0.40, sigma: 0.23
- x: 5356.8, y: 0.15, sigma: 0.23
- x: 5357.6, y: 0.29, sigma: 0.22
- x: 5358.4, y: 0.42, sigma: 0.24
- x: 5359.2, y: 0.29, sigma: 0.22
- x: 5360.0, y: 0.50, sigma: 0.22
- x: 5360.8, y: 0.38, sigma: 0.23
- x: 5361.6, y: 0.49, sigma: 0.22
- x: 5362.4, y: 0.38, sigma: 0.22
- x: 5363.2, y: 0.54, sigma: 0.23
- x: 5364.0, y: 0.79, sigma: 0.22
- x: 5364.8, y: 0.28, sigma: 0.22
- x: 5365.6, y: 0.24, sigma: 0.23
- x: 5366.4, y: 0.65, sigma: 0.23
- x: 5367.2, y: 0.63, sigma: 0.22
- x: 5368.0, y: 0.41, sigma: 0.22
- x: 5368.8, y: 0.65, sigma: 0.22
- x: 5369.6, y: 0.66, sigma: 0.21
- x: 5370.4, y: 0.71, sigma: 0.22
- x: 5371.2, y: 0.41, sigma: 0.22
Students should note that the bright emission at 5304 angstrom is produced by [O III]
